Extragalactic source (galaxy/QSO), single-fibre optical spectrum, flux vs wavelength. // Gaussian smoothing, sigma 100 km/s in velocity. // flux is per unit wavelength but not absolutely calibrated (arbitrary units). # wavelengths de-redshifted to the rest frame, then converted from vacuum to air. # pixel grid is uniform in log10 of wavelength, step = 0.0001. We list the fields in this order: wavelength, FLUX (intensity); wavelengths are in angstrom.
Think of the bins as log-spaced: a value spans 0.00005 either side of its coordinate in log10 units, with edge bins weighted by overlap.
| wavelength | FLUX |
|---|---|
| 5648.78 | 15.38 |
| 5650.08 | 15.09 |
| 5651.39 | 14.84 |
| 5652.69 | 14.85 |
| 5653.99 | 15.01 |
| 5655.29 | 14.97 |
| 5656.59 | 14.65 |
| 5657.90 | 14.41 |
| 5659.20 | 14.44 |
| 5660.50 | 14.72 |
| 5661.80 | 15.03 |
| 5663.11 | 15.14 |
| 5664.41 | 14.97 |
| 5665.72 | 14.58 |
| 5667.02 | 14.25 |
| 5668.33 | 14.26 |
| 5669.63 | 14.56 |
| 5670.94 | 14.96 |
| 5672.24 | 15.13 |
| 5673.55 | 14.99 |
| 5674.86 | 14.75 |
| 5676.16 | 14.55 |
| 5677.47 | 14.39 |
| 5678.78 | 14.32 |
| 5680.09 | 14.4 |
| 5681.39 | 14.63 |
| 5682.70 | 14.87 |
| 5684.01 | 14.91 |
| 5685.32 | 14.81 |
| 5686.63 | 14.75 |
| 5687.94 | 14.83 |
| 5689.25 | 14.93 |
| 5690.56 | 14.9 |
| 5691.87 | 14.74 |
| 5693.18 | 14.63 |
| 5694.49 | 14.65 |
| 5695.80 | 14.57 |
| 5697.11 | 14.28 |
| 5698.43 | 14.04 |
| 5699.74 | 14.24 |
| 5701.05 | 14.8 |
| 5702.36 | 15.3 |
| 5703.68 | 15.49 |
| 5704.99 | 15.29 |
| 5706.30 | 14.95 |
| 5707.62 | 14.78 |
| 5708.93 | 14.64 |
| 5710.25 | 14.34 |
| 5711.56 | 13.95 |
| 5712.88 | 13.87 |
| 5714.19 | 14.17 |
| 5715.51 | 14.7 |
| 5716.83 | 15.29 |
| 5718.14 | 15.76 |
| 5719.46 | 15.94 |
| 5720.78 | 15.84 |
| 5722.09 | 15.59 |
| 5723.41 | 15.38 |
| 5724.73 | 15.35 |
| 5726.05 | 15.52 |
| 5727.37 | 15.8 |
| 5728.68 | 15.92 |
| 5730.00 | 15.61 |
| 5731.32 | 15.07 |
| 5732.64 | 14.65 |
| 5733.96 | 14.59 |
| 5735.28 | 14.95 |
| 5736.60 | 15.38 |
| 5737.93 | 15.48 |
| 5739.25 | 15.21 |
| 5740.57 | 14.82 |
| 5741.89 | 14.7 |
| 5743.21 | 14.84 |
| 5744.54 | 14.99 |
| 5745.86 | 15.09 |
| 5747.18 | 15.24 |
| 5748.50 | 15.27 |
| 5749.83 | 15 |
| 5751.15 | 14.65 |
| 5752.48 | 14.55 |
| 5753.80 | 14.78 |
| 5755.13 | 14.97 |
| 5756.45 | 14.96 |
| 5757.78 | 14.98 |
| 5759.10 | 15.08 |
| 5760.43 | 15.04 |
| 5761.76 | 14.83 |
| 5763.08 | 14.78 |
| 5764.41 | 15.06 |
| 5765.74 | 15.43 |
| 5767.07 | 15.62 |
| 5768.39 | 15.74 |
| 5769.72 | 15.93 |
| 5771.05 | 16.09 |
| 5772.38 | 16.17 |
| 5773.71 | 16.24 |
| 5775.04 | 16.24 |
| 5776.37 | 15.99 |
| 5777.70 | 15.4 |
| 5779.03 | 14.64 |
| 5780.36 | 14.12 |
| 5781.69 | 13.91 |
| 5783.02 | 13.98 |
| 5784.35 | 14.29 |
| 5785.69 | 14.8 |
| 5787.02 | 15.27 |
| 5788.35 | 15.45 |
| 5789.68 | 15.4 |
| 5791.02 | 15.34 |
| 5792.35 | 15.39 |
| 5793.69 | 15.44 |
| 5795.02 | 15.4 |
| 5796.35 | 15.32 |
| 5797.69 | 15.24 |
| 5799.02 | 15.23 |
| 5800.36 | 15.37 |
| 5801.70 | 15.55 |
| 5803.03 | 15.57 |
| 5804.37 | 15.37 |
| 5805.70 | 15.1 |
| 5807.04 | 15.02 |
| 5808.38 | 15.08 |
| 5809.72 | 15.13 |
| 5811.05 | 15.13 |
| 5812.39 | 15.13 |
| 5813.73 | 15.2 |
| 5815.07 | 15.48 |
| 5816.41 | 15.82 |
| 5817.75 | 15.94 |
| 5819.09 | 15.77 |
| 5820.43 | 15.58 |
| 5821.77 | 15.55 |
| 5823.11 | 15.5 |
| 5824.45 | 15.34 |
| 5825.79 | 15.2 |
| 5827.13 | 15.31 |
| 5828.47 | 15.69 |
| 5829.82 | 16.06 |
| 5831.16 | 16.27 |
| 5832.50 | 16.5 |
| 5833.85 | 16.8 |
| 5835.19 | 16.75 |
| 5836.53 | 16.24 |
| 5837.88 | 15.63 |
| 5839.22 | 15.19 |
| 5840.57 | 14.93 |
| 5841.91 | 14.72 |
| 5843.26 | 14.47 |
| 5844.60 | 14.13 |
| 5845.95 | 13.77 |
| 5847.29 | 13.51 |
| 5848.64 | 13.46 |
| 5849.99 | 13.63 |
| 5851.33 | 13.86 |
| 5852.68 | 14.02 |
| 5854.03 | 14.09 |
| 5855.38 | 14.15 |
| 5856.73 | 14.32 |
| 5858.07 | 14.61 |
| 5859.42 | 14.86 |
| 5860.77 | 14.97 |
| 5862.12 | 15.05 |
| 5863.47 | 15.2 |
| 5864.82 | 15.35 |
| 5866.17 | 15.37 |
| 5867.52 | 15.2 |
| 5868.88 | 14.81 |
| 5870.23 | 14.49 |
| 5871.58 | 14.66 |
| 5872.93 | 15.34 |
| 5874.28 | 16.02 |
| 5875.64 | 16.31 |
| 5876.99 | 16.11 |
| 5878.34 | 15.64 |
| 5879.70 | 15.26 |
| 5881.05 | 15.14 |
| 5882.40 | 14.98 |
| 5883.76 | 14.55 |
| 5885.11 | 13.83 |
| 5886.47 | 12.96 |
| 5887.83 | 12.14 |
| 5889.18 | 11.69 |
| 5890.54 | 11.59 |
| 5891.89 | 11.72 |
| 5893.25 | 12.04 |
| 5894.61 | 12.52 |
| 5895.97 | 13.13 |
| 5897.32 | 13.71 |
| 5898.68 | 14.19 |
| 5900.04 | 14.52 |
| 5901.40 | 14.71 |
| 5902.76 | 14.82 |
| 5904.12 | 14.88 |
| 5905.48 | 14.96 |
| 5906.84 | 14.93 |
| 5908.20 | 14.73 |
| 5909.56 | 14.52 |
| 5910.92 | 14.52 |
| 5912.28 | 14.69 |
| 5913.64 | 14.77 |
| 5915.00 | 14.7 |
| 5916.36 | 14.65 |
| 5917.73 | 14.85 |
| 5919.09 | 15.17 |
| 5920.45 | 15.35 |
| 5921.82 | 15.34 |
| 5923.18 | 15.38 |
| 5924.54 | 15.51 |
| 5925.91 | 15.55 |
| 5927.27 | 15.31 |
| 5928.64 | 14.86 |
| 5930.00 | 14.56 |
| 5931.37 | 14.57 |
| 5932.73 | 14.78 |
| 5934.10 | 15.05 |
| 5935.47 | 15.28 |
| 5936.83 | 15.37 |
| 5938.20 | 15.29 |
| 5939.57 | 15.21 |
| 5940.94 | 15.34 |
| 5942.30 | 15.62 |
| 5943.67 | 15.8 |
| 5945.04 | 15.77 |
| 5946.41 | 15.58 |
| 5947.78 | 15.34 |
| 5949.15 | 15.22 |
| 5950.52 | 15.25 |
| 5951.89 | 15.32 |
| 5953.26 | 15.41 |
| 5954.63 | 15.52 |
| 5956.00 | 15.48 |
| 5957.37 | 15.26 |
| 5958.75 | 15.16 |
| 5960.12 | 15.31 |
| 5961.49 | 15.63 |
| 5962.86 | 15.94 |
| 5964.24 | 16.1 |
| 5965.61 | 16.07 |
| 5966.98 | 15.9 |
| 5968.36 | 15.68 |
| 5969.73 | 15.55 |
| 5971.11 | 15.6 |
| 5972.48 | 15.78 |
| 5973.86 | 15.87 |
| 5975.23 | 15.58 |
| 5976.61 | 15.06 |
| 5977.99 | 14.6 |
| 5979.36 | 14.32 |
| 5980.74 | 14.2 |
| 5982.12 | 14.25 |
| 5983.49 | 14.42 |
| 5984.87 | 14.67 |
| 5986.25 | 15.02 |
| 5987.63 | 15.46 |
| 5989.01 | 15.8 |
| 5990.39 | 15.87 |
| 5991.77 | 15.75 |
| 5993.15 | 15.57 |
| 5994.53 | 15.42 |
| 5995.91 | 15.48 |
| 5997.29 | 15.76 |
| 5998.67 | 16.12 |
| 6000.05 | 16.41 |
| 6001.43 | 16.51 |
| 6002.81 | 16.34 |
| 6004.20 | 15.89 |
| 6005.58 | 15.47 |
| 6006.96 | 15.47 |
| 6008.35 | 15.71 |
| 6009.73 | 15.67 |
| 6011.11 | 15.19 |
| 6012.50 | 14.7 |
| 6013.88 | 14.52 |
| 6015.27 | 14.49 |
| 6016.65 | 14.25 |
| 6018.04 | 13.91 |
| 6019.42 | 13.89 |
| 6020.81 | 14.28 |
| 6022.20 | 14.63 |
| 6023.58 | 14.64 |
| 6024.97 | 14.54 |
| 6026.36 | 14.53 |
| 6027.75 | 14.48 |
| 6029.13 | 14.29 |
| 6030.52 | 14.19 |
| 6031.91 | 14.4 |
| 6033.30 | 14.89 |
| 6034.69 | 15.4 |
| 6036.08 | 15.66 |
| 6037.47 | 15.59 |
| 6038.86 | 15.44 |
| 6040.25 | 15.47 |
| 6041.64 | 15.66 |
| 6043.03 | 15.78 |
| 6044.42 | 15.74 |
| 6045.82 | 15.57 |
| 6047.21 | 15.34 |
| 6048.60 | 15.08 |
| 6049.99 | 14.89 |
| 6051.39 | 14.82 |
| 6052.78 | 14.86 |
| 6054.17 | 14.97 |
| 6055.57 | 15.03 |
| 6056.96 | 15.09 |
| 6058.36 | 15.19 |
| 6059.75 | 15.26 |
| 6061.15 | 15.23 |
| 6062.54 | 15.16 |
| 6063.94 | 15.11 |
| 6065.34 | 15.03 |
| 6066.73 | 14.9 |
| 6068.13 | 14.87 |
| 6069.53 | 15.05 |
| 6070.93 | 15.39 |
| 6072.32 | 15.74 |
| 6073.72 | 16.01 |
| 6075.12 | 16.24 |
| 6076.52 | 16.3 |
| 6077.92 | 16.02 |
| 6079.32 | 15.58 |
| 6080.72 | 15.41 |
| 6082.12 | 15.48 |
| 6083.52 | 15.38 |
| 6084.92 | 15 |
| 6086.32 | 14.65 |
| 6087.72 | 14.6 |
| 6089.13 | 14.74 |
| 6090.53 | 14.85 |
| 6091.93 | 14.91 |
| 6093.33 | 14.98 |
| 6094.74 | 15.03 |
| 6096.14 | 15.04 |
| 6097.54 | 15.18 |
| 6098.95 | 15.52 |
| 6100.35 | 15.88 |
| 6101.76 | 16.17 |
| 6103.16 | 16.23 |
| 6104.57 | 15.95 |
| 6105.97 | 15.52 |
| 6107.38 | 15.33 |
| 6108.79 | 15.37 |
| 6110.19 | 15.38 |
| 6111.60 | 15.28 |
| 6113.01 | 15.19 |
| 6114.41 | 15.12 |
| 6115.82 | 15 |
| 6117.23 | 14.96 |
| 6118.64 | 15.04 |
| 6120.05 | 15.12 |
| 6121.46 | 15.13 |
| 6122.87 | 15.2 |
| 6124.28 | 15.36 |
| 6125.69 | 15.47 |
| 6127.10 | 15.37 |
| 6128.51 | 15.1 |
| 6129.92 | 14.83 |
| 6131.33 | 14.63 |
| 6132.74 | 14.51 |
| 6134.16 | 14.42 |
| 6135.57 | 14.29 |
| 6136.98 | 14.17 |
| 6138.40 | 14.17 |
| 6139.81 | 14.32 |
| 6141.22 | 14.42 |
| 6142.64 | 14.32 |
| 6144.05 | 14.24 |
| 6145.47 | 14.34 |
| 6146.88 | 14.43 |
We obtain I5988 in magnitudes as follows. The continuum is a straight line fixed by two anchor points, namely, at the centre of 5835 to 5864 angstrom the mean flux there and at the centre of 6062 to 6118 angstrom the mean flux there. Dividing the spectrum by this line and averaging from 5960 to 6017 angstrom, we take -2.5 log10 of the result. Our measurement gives -0.03 mag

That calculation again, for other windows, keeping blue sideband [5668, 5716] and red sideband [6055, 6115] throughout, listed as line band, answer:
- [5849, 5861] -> 0.053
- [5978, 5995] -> 0.009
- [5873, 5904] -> 0.073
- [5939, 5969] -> -0.030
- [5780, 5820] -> -0.024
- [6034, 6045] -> -0.024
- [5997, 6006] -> -0.063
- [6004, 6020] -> 0.021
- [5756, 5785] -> -0.030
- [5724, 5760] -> -0.025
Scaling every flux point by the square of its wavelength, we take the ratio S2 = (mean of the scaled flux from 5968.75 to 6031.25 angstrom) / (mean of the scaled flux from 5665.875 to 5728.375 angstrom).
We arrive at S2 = 1.1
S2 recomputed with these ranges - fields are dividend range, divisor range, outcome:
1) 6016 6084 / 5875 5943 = 1.09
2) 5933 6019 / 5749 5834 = 1.07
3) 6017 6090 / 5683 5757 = 1.13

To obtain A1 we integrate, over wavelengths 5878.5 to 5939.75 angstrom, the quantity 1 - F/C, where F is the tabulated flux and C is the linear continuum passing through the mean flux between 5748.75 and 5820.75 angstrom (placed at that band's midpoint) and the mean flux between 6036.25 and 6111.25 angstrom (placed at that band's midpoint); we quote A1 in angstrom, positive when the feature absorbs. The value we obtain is 3.5 angstrom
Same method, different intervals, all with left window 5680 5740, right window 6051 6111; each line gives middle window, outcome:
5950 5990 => -0.3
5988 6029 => 0.1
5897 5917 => 0.7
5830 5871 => 0.5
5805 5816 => -0.1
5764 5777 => -0.7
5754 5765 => 0.0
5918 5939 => 0.0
